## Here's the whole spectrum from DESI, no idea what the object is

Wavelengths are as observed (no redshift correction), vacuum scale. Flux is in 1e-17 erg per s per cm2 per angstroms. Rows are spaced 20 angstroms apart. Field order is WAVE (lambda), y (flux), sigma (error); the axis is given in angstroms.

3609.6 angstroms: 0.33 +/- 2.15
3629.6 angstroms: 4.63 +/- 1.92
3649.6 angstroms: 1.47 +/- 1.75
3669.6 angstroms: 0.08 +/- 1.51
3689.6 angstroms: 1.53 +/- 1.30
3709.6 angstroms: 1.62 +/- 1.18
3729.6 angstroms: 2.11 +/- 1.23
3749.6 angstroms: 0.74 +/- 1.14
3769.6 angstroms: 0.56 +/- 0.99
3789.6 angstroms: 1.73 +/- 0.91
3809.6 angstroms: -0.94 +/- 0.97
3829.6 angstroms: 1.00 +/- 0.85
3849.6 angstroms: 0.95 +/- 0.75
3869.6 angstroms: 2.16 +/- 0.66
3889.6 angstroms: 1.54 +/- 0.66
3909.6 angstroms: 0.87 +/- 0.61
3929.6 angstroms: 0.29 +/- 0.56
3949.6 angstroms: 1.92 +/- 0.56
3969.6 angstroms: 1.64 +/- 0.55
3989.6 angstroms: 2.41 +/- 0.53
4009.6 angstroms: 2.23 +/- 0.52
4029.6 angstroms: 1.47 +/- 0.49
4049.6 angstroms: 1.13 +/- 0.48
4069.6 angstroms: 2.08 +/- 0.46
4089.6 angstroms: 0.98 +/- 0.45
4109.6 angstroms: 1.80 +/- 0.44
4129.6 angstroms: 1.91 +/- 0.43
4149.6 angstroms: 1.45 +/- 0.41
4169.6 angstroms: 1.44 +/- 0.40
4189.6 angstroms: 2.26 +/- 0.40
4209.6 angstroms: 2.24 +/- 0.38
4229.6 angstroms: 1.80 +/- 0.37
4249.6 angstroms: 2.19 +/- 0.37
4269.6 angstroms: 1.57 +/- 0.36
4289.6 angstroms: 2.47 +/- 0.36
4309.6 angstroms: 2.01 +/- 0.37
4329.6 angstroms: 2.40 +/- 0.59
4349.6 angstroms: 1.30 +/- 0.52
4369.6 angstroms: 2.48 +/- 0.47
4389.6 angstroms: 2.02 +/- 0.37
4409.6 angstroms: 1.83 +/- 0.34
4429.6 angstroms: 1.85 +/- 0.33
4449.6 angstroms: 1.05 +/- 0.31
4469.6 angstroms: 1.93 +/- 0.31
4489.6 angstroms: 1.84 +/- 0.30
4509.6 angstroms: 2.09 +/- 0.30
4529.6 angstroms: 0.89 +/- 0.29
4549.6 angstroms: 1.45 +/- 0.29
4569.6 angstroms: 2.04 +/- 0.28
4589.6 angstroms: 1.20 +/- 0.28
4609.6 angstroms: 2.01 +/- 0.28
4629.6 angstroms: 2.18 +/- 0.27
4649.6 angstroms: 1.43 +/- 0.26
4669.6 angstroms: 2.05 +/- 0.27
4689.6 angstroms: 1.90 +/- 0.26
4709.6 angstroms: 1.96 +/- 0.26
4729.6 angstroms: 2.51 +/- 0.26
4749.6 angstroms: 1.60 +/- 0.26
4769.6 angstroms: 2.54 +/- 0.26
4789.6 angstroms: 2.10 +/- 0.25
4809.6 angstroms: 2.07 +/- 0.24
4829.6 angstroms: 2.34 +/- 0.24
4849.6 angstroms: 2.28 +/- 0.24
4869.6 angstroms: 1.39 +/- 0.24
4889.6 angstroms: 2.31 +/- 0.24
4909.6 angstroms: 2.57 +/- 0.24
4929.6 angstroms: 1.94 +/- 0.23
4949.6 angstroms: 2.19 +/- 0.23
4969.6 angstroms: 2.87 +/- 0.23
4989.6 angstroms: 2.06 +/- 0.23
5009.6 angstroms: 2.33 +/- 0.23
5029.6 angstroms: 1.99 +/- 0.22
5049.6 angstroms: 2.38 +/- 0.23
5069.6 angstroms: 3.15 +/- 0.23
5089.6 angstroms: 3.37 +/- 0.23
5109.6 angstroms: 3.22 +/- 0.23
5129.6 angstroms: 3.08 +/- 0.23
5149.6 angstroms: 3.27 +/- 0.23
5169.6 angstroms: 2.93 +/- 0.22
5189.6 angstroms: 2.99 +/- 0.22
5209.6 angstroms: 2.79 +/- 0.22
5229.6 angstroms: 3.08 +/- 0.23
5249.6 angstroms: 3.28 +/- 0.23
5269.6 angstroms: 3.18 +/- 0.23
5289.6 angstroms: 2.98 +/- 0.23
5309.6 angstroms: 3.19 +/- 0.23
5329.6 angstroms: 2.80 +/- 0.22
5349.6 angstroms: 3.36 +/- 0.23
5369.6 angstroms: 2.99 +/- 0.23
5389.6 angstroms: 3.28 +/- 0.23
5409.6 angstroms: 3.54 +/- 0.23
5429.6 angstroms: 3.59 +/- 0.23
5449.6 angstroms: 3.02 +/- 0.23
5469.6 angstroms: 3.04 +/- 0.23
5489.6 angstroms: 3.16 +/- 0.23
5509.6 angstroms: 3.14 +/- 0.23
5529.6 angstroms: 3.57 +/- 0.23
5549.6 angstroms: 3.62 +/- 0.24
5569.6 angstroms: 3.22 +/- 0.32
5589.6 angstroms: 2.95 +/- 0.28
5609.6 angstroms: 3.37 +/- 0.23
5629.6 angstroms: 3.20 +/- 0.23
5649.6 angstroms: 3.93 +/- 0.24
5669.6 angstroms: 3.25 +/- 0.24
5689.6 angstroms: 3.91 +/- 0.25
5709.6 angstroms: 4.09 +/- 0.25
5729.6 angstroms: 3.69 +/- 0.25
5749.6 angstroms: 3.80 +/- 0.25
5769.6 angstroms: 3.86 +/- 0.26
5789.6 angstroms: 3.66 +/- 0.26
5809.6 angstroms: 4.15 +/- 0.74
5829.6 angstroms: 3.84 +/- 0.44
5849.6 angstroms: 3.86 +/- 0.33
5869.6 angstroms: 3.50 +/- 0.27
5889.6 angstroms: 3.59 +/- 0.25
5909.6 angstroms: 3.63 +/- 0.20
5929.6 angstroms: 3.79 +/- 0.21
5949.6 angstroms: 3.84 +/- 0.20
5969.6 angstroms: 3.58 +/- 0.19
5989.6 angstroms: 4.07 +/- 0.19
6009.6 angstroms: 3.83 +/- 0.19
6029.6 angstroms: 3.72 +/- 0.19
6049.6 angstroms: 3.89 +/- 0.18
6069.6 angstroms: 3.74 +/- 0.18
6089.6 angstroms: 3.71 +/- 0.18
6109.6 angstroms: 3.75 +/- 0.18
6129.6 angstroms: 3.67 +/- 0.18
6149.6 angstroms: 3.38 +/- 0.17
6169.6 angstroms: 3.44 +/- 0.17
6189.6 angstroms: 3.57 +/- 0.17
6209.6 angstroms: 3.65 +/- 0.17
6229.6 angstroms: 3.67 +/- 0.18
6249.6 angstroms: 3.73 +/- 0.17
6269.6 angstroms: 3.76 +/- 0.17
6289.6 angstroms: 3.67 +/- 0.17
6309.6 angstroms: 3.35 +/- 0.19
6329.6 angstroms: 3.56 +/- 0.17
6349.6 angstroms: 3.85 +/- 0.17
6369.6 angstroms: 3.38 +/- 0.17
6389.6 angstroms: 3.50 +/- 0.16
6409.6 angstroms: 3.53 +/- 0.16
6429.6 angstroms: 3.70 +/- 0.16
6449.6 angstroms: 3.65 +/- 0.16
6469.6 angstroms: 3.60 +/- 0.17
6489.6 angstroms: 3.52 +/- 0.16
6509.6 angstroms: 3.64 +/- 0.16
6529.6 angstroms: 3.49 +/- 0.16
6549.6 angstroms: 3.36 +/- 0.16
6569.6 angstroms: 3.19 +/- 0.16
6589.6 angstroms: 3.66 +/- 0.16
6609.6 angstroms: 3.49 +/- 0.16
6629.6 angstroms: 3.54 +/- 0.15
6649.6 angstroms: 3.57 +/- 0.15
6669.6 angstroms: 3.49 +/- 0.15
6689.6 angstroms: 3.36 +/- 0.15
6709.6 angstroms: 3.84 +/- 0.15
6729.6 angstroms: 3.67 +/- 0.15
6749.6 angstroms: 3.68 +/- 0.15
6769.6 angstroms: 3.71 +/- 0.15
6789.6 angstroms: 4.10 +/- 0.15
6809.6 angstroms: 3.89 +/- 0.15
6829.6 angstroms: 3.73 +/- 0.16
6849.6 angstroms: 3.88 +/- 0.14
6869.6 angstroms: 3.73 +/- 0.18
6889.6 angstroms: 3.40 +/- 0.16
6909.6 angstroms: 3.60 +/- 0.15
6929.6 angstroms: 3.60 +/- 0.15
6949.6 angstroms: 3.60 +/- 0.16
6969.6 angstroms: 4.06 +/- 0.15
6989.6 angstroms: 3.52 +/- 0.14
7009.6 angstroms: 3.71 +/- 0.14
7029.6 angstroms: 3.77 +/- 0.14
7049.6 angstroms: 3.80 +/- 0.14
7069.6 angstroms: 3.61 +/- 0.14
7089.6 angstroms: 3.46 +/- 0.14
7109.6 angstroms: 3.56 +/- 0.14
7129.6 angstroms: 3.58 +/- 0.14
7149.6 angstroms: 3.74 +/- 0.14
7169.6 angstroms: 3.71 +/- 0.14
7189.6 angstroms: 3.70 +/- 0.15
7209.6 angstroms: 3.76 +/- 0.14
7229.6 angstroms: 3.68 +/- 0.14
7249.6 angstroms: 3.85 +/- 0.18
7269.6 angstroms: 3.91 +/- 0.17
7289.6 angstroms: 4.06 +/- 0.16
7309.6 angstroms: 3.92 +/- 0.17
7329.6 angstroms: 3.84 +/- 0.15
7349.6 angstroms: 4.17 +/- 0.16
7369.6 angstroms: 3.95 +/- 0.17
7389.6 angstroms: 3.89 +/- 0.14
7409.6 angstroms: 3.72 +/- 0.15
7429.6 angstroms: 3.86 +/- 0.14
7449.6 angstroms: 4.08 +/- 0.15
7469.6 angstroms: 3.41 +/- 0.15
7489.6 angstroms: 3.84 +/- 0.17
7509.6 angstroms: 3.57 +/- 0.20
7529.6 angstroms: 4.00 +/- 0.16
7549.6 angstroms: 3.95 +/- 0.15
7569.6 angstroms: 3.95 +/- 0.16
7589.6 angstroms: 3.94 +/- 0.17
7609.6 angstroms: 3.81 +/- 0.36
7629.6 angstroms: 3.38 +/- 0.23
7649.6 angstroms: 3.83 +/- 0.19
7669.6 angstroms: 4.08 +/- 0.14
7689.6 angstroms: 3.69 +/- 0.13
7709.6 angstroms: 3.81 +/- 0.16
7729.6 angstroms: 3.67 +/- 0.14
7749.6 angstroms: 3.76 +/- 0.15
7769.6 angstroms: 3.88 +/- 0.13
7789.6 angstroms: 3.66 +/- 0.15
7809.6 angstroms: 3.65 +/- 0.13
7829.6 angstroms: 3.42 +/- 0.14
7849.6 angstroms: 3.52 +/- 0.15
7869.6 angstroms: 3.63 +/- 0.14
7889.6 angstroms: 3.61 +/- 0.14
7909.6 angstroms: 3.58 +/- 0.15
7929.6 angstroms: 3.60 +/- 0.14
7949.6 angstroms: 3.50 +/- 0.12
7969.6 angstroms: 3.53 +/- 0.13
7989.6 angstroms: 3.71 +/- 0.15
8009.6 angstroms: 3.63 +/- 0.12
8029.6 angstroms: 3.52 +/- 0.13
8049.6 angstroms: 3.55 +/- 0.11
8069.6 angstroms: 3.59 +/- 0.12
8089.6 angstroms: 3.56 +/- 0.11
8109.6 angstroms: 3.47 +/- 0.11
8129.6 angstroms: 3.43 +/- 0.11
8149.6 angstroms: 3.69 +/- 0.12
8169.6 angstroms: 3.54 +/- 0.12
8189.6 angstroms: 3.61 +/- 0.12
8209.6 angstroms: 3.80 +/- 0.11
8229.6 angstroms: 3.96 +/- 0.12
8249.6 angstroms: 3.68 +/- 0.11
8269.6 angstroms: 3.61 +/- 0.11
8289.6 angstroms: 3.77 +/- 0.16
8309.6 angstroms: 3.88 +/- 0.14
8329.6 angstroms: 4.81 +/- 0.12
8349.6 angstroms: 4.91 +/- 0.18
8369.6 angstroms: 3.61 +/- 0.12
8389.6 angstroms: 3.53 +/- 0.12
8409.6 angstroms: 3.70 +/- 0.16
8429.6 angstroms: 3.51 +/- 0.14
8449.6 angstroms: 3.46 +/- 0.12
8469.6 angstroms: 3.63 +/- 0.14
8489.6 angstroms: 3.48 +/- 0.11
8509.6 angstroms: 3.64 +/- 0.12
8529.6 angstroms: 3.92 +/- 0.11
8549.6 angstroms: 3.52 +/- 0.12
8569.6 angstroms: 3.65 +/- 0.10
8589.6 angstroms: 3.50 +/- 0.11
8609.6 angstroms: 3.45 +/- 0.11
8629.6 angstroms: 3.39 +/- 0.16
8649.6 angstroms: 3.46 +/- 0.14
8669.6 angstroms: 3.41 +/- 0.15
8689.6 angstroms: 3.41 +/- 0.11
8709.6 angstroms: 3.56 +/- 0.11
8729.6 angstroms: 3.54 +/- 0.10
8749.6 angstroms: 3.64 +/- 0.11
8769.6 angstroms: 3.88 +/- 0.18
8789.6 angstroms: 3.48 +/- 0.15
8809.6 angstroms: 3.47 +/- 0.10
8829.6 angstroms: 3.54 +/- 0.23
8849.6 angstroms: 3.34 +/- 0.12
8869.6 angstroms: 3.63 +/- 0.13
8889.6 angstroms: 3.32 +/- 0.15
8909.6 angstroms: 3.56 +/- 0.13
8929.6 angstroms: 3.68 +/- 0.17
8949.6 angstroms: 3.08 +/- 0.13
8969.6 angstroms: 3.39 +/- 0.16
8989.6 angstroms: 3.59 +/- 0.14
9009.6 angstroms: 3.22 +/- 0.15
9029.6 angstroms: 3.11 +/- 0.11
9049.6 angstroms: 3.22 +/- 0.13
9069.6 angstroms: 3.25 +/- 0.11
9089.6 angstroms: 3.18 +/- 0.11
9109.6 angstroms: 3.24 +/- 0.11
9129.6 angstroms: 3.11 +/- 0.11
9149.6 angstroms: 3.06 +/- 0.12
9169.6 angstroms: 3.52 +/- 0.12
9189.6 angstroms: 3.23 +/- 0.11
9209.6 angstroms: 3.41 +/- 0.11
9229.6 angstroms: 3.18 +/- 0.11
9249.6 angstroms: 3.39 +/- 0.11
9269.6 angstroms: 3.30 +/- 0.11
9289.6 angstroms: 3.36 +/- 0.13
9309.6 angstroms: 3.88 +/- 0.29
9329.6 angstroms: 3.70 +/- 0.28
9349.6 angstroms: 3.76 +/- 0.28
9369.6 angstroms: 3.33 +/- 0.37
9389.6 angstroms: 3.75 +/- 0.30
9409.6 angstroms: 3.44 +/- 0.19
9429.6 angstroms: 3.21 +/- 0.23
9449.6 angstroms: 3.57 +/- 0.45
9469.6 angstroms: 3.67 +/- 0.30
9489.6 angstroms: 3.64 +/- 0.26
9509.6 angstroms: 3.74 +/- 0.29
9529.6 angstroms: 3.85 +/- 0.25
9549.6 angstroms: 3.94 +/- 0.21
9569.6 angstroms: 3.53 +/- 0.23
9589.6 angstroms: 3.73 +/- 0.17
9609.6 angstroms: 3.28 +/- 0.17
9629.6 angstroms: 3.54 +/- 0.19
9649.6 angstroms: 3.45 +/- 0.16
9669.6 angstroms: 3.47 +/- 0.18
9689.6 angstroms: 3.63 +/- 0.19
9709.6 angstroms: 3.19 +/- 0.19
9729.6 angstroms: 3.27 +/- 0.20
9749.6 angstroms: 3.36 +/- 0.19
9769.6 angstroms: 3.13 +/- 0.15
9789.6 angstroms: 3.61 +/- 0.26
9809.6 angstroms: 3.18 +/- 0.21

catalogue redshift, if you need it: 0.27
